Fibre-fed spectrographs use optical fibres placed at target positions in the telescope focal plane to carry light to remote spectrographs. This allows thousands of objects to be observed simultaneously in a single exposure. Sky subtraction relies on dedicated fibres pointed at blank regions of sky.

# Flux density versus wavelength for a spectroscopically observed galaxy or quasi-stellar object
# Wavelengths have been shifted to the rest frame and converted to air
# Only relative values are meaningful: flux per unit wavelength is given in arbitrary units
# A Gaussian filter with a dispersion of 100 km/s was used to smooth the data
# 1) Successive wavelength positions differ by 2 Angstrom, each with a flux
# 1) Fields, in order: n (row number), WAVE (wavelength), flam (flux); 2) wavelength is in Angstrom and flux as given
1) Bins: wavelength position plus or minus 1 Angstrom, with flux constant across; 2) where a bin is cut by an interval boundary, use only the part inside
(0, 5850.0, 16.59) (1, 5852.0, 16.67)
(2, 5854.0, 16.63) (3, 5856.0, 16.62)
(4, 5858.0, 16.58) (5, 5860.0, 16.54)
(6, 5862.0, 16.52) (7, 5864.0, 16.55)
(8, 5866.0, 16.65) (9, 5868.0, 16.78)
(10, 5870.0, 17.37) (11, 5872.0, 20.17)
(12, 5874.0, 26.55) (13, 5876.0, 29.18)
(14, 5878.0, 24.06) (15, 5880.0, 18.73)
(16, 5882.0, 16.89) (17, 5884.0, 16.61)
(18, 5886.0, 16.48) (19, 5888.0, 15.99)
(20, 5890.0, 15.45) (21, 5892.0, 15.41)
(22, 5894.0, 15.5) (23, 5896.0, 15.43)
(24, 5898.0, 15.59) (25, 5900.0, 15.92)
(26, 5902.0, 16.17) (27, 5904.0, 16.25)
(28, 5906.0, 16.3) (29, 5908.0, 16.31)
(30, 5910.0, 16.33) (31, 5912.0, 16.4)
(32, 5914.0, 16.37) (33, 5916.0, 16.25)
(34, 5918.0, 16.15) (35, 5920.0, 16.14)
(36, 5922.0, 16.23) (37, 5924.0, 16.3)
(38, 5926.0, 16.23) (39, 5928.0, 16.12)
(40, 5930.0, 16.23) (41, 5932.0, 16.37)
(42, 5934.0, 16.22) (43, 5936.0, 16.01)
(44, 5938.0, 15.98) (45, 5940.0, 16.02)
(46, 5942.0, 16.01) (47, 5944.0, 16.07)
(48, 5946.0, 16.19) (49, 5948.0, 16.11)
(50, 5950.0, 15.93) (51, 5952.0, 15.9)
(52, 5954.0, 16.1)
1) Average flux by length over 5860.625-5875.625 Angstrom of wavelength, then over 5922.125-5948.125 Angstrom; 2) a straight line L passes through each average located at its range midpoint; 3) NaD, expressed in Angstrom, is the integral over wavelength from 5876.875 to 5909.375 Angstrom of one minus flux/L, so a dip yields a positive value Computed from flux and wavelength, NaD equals 2.2 Angstrom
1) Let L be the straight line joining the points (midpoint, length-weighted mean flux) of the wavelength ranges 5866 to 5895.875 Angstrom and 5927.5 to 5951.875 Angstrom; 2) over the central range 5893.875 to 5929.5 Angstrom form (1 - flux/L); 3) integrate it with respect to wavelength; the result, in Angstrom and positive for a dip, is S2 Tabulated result 2.5 Angstrom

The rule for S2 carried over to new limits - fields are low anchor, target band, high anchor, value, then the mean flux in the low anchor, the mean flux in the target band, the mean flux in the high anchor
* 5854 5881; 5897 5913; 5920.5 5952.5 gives 1.29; 19.3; 16.2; 16.1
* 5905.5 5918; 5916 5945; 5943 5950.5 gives 0.07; 16.3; 16.2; 16.1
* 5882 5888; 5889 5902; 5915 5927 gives 0.65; 16.5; 15.6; 16.2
